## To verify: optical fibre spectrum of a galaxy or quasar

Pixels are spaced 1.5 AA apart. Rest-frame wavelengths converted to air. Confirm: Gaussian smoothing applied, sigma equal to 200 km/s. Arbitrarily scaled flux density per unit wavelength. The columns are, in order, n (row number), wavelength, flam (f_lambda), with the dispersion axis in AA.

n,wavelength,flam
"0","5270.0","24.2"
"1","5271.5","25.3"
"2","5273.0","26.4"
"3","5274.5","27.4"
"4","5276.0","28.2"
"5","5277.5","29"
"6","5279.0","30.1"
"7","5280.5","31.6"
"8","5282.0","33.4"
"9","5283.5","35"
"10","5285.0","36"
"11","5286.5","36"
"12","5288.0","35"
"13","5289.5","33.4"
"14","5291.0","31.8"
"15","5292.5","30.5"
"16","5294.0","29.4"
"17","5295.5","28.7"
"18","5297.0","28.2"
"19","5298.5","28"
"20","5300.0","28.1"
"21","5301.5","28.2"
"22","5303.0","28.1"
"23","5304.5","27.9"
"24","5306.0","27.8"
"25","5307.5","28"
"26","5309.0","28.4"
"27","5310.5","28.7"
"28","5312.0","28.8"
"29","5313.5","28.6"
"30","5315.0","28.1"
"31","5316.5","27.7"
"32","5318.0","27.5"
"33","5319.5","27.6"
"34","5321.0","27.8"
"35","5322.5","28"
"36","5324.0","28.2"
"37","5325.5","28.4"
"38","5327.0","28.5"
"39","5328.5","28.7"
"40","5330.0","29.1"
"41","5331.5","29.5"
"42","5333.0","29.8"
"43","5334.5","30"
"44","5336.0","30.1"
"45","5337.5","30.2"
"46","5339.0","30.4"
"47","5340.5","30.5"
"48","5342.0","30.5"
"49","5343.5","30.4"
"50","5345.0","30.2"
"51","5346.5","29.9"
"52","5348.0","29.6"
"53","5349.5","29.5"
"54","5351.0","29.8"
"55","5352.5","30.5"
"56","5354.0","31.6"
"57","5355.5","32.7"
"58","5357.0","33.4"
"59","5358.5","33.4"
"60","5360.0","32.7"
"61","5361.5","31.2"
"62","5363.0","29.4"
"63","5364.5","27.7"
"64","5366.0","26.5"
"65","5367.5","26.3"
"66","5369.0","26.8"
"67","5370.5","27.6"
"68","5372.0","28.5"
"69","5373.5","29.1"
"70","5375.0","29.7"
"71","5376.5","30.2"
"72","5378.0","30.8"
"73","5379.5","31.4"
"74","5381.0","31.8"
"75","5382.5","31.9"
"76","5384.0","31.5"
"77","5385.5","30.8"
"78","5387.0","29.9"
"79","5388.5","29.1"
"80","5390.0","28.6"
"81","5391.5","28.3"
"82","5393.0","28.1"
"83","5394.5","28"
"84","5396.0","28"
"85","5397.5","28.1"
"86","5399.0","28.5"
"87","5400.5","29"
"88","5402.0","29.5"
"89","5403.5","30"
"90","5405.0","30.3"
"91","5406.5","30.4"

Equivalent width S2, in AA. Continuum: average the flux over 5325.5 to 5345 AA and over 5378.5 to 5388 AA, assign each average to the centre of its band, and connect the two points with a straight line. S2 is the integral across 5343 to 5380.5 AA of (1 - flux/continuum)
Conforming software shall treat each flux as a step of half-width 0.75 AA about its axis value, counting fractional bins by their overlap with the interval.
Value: 0.7 AA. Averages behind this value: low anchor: 29.8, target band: 30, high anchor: 31.1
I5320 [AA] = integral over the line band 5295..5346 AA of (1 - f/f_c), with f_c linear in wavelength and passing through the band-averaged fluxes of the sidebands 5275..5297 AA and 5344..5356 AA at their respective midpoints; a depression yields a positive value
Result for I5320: 3.72 AA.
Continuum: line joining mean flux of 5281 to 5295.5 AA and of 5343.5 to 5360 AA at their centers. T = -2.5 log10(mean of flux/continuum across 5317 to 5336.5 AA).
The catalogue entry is 0.115 mag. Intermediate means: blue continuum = 33.1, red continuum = 31.1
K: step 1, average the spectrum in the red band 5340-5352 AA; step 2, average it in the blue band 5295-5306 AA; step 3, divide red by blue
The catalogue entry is 1.07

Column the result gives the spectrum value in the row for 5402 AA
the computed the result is 29.5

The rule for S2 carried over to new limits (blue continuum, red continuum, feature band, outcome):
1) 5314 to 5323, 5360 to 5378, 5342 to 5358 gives -1.36 AA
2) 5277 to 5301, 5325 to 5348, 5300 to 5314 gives 1.17 AA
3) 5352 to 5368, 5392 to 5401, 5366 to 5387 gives -0.09 AA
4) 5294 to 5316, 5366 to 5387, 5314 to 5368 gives -1.20 AA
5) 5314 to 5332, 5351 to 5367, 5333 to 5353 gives -0.31 AA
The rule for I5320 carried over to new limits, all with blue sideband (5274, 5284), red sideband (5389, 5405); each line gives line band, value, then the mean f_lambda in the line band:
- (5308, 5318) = 0.6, 28.3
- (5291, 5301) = 0.4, 29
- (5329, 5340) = 0.0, 29.9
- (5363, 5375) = 0.6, 27.8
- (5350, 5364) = -1.0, 31.5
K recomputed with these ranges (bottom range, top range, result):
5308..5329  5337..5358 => 1.09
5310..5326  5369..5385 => 1.07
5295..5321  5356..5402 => 1.05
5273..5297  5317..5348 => 0.93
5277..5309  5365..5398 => 0.95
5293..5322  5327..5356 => 1.07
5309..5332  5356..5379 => 1.04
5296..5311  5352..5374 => 1.06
